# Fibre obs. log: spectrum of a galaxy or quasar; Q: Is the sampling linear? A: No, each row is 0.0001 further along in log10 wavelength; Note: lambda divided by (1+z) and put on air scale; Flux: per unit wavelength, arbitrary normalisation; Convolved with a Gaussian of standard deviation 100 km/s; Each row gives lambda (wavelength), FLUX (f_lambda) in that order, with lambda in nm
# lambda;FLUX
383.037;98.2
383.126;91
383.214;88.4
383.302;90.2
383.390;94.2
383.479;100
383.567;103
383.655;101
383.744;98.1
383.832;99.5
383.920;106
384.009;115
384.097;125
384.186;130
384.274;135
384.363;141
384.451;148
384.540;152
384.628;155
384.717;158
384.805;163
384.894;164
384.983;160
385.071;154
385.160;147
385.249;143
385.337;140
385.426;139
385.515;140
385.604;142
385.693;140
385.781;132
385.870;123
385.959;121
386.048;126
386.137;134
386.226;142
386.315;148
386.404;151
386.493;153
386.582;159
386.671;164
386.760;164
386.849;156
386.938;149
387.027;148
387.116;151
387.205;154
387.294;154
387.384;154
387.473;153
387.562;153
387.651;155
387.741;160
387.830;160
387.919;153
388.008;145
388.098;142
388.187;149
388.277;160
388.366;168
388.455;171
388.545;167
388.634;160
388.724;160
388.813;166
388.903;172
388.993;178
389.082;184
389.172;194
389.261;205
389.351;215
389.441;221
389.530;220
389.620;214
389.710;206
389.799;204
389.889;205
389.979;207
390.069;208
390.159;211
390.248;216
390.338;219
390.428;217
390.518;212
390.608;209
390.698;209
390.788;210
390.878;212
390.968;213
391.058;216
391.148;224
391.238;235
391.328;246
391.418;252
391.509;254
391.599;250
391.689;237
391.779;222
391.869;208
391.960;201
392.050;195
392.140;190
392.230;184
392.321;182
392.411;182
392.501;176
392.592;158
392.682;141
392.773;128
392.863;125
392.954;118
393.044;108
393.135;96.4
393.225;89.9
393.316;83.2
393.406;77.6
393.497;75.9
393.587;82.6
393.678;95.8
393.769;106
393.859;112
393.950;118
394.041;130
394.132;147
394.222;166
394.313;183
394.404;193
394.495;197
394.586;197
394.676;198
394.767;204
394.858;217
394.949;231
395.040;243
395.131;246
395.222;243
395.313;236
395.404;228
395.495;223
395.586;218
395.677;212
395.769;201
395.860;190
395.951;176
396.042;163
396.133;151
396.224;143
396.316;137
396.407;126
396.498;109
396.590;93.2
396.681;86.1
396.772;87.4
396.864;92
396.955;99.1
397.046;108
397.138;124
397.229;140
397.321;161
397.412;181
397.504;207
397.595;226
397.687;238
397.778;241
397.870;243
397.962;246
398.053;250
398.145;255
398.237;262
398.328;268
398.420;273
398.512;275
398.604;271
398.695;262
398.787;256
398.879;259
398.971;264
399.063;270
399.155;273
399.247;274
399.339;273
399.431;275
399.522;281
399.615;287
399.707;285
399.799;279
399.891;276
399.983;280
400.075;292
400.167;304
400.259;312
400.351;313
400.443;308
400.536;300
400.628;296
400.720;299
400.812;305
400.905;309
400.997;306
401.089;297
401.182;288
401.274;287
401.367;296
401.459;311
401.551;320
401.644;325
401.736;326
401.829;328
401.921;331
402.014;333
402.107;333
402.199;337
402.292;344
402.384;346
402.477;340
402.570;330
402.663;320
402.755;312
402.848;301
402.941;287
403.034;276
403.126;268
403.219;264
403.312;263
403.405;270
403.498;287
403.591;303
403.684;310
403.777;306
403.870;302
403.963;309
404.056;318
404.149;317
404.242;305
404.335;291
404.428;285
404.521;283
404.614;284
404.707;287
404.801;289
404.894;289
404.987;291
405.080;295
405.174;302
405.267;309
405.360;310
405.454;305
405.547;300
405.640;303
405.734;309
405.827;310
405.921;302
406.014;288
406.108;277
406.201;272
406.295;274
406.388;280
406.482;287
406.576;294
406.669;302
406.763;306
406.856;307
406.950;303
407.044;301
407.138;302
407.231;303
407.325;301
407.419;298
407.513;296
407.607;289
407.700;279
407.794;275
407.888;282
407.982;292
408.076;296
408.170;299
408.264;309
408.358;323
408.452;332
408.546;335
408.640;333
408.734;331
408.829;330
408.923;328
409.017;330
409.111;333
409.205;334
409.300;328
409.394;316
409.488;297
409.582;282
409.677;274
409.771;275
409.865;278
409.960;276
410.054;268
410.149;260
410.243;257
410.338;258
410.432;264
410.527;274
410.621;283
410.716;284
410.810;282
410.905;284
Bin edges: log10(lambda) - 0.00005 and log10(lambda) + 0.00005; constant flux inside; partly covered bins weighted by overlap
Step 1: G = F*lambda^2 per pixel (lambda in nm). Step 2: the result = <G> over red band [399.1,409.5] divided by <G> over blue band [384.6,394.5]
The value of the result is 1.94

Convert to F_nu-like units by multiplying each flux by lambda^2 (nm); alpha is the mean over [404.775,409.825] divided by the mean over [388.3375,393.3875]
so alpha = 1.73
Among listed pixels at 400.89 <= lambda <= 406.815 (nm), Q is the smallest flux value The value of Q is 263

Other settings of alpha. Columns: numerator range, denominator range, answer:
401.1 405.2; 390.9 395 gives 1.88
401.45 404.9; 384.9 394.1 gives 1.96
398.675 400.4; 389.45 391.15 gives 1.38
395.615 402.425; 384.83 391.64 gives 1.48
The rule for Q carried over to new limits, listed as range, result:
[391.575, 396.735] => 75.9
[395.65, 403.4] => 86.1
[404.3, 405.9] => 283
